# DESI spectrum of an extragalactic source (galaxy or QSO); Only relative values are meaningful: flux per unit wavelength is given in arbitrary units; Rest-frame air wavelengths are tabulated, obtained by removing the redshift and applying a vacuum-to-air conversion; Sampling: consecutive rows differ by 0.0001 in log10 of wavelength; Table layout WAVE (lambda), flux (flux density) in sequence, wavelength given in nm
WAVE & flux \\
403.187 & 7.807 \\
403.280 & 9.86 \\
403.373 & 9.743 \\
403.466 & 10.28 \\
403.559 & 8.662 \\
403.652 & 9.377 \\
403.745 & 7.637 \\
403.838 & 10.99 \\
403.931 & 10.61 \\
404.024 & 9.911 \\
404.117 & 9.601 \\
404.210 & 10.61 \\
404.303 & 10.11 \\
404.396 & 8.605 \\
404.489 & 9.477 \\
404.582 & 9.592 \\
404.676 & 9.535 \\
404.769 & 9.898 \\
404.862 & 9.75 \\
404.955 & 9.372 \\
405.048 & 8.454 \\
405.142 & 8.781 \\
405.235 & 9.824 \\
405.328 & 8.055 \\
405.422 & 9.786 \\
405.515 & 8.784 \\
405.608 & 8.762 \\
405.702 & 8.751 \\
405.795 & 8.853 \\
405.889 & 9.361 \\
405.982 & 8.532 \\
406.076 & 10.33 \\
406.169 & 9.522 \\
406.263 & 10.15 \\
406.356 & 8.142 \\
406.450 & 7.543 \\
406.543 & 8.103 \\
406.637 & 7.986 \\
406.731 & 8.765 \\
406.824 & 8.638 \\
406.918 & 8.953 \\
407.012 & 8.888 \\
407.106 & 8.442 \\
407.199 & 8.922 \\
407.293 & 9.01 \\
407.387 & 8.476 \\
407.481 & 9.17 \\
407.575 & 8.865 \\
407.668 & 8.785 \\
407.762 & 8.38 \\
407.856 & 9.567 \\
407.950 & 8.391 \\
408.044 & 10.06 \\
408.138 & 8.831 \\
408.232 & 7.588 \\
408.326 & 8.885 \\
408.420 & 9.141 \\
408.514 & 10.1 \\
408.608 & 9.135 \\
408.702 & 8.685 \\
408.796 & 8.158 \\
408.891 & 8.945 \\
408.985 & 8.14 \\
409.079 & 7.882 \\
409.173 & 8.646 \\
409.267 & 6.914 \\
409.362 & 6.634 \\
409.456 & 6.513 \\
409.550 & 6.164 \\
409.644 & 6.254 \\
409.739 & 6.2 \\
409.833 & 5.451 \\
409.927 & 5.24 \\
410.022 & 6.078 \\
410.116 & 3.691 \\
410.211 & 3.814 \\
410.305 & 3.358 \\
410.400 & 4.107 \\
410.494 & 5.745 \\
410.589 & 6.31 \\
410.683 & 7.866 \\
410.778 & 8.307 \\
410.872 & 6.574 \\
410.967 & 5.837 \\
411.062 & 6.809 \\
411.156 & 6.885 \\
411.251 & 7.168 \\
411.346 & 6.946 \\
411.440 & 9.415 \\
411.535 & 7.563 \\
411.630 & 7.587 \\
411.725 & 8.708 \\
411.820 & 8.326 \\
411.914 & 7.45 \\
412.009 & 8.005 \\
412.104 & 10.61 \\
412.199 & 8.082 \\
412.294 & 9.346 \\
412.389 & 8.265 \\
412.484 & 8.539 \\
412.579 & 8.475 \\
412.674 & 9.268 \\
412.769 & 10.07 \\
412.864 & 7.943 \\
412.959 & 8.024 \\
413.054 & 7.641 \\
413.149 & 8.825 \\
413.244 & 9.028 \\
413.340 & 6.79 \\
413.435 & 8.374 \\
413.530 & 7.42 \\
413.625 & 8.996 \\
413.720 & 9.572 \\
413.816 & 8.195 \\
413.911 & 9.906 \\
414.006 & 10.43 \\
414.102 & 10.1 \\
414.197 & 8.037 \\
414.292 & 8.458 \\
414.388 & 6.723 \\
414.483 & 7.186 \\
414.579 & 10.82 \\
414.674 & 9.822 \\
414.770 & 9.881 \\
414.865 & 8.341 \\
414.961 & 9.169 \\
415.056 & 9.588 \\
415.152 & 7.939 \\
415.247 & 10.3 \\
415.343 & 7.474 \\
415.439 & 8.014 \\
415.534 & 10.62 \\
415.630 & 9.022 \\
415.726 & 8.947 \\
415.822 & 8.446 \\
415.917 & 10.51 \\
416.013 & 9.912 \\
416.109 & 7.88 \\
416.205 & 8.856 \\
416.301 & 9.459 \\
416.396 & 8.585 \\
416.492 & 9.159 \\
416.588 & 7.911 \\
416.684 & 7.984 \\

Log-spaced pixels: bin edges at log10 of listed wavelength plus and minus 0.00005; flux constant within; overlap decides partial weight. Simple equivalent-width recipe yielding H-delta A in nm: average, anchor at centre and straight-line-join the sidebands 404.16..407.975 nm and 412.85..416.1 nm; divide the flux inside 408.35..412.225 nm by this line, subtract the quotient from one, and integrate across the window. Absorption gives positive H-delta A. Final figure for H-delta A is 0.77 nm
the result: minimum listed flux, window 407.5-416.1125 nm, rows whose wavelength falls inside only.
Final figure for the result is 3.358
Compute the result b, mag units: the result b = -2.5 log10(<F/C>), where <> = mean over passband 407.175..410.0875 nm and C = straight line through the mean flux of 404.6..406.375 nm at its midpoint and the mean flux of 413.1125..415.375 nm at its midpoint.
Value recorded 0.14 mag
